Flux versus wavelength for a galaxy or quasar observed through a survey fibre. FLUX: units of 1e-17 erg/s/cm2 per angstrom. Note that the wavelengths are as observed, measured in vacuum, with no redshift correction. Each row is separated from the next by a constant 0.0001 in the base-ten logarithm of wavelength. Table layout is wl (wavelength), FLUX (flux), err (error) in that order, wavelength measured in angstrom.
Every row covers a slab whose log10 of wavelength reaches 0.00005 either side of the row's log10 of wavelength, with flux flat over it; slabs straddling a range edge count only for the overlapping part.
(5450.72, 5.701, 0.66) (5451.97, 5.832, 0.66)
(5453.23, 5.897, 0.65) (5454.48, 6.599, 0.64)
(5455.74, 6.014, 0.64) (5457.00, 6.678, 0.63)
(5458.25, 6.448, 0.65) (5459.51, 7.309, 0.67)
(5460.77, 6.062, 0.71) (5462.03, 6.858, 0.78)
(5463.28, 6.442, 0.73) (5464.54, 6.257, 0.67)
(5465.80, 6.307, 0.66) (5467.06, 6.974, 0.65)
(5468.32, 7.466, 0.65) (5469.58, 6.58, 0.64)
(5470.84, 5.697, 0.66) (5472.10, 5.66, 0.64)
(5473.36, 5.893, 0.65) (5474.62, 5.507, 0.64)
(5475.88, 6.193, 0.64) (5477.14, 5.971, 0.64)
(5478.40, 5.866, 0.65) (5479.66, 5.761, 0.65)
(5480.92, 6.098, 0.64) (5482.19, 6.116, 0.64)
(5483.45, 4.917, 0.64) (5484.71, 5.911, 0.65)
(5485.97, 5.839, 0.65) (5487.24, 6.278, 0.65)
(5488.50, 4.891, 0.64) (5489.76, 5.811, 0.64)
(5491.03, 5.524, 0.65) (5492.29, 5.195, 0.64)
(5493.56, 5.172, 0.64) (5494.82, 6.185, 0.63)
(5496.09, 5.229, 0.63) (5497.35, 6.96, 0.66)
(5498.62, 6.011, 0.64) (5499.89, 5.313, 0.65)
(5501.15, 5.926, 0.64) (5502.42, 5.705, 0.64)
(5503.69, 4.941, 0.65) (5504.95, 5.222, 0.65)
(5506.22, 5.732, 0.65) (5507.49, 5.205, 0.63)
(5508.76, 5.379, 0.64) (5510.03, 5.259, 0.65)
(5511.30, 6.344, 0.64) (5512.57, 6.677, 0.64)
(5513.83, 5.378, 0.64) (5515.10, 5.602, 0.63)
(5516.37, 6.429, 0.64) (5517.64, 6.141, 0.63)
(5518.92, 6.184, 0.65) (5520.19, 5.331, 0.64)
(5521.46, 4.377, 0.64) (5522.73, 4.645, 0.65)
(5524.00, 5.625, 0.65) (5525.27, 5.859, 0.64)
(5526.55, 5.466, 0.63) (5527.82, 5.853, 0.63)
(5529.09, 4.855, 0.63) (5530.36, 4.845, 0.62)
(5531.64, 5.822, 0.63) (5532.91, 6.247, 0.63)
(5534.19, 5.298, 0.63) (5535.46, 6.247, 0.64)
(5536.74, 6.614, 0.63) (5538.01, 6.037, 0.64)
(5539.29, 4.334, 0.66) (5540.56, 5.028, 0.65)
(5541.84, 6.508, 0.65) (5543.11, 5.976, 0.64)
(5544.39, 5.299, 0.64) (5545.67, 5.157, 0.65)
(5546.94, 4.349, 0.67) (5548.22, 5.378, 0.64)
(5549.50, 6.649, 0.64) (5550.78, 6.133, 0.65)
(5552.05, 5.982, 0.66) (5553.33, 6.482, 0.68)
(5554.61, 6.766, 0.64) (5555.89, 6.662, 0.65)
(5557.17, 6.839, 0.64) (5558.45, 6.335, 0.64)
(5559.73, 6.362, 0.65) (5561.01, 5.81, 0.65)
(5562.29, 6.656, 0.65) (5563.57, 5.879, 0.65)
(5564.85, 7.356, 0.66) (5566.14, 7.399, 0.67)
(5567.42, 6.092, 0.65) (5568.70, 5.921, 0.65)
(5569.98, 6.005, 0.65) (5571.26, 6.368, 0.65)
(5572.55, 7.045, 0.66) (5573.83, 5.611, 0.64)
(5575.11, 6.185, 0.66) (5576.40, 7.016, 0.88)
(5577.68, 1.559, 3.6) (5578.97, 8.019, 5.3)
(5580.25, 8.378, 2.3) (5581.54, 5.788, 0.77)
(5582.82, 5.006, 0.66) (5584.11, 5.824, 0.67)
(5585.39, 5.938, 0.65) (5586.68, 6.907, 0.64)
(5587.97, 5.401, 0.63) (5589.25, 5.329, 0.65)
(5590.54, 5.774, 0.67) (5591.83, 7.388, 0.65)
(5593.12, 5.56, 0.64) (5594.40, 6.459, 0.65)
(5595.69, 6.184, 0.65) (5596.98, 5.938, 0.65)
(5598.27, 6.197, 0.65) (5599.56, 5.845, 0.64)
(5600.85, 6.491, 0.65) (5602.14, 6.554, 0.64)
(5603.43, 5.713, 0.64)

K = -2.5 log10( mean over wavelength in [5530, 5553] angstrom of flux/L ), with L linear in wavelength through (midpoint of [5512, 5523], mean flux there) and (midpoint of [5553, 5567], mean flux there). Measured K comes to 0.09 mag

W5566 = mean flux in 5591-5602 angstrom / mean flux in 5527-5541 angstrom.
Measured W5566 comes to 1.1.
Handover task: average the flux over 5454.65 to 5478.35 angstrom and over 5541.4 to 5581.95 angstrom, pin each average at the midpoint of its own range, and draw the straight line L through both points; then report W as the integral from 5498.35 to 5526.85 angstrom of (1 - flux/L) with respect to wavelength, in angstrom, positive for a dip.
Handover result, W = 3.06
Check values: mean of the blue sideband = 6.34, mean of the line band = 5.59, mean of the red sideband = 6.19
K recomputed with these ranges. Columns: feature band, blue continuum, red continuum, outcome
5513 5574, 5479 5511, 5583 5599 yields -0.01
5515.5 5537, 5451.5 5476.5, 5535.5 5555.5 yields 0.06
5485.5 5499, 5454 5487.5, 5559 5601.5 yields 0.09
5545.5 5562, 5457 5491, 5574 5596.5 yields -0.01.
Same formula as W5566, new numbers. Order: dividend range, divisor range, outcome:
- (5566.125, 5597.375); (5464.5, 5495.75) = 1.03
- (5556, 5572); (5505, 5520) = 1.11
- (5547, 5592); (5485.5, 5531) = 1.11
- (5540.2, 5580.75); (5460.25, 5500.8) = 1.03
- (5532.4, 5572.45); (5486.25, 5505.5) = 1.08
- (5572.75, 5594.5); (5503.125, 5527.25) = 1.08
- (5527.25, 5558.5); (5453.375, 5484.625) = 0.93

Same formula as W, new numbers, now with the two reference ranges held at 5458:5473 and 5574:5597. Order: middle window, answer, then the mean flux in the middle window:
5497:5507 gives 1.1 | 5.68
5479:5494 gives 1.8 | 5.63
